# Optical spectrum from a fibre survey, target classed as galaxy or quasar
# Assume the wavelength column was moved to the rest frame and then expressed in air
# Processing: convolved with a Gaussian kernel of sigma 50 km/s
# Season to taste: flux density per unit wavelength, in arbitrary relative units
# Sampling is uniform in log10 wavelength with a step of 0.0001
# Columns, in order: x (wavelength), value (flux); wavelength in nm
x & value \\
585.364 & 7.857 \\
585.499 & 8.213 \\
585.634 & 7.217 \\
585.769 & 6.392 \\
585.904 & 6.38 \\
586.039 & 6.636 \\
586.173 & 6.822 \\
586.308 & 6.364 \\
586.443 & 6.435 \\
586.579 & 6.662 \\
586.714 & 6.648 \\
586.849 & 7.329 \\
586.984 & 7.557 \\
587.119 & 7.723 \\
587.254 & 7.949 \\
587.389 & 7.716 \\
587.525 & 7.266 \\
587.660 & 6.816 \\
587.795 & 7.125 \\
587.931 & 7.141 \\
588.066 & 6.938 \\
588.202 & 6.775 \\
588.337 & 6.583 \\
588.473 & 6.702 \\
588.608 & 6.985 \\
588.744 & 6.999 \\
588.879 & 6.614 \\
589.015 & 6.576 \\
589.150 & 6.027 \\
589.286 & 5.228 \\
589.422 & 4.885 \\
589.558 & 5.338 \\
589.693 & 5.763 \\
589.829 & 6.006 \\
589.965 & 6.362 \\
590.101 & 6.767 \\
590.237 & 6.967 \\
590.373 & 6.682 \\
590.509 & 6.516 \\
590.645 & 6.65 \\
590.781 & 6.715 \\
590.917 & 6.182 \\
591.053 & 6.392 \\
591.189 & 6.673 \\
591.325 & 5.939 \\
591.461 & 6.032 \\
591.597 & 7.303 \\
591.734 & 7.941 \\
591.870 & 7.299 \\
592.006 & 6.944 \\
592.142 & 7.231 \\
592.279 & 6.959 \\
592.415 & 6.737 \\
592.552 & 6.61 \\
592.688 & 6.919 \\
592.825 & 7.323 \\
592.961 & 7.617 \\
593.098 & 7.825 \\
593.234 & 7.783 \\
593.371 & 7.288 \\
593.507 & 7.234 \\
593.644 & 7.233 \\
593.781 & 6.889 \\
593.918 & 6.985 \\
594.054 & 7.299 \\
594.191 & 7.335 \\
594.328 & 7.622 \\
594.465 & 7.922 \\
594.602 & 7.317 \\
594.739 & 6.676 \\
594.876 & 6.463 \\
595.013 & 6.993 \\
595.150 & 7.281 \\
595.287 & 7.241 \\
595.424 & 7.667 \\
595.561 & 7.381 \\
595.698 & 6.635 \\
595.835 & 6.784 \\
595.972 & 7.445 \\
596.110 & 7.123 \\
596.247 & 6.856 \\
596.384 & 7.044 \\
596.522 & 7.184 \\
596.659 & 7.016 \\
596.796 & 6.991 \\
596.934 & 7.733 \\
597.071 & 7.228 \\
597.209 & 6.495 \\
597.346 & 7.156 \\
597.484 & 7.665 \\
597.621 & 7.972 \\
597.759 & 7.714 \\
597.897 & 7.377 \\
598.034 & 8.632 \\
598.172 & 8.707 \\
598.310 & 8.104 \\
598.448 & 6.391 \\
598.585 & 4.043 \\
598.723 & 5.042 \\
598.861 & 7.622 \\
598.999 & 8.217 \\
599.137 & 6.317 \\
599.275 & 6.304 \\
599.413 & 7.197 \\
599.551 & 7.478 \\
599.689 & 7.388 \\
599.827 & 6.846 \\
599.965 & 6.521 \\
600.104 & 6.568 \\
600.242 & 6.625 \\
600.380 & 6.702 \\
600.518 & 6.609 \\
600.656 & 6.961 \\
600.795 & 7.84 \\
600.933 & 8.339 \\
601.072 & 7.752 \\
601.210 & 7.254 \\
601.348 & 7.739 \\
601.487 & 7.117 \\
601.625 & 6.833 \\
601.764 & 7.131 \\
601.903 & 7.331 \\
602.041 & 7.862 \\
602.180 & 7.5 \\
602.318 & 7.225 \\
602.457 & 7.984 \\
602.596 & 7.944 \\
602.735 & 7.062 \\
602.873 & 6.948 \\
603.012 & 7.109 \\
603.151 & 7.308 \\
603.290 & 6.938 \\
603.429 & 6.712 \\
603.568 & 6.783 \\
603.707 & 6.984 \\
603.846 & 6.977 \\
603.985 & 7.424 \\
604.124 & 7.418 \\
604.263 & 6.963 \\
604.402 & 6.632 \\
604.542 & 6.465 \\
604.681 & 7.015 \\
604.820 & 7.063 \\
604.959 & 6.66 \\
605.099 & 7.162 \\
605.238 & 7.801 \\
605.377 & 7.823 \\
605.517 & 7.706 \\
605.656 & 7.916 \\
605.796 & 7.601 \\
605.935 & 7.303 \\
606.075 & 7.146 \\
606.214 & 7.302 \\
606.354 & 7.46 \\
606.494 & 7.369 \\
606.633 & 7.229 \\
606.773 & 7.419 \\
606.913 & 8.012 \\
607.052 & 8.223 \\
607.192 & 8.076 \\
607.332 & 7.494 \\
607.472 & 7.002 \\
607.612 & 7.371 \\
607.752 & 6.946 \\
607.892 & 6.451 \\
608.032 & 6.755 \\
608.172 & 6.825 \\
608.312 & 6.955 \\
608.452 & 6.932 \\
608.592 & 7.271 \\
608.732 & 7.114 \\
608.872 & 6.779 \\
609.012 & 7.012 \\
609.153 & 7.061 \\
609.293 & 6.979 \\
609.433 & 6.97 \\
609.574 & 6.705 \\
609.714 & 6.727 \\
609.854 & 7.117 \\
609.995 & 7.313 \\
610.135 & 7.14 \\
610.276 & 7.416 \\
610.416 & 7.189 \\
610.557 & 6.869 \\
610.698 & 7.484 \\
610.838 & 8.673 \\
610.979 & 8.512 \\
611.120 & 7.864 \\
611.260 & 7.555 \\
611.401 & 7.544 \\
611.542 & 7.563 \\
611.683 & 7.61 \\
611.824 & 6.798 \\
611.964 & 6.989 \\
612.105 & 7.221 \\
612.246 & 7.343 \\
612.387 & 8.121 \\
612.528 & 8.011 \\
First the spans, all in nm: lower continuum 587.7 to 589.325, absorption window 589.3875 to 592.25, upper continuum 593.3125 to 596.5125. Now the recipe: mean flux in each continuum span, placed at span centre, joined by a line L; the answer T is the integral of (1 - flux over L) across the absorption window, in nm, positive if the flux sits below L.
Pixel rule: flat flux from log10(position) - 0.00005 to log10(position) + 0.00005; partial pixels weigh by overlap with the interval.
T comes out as 0.134 nm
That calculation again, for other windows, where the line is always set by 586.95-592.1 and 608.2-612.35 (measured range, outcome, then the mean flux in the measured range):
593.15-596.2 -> -0.170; 7.21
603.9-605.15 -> 0.023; 6.97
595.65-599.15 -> -0.124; 7.15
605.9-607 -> -0.040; 7.42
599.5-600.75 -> 0.021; 6.86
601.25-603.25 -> -0.089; 7.36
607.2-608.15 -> 0.017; 7.06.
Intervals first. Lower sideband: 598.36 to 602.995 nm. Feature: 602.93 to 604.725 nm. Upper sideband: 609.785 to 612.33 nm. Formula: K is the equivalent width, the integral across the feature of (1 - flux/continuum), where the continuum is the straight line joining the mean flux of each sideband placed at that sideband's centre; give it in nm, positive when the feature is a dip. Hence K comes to 0.05 nm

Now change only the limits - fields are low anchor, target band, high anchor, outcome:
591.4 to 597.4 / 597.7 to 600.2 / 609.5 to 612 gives 0.07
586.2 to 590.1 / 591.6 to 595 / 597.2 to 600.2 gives -0.18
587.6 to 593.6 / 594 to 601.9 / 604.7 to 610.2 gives -0.25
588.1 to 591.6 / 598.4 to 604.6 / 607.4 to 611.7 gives -0.15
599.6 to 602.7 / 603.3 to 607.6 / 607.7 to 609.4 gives -0.14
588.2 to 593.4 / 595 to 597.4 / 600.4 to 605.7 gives -0.07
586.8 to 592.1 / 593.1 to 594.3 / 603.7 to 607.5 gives -0.07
